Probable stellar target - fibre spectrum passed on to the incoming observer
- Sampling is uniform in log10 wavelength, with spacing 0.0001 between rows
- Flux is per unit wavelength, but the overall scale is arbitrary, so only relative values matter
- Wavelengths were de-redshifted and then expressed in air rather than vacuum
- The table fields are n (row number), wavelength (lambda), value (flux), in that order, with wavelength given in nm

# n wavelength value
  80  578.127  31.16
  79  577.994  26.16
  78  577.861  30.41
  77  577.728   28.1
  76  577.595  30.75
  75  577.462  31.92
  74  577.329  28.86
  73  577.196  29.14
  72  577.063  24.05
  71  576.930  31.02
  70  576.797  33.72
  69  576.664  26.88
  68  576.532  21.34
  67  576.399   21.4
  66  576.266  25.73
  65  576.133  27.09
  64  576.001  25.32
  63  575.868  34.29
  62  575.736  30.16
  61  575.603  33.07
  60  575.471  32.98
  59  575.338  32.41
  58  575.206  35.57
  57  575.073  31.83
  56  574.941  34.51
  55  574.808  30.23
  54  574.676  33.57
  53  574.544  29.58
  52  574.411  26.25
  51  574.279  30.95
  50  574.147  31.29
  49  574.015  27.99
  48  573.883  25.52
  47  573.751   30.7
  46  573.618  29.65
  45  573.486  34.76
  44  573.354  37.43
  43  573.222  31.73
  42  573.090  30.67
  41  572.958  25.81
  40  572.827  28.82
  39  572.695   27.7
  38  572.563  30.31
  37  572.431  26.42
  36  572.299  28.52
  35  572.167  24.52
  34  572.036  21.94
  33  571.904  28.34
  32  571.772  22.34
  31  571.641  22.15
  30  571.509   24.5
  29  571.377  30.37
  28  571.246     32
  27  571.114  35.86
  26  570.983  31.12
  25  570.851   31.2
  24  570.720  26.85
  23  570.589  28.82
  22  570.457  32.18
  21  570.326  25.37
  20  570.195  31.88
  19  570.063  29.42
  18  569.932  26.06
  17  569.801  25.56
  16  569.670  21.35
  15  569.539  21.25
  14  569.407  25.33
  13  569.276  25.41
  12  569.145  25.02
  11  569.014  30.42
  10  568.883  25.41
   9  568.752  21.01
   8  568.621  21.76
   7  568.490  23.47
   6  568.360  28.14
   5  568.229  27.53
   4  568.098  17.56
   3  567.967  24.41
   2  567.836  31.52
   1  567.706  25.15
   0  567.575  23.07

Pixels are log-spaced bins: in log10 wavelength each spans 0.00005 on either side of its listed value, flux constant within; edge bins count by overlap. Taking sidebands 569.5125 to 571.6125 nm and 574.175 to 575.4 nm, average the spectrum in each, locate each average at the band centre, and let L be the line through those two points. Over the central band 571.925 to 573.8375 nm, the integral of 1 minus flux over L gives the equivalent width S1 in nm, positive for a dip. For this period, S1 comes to 0.07 nm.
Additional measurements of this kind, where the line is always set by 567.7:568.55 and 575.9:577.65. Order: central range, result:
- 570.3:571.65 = -0.17 nm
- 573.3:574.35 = -0.16 nm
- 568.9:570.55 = -0.05 nm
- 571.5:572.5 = 0.06 nm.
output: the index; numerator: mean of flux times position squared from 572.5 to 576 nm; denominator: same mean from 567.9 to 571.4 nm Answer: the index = 1.17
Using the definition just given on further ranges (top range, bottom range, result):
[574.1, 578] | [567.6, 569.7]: 1.23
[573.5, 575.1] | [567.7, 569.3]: 1.23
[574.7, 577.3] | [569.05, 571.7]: 1.09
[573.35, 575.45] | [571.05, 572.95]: 1.15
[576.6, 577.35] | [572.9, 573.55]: 0.91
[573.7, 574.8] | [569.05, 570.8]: 1.13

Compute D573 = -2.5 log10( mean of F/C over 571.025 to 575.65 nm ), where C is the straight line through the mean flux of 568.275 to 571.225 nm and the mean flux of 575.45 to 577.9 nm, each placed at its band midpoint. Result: -0.07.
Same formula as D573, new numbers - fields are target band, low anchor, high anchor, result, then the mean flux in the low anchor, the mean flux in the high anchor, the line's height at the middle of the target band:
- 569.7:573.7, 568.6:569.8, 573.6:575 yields -0.064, 24.3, 30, 27.1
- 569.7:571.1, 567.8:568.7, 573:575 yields -0.075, 24.6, 30.9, 27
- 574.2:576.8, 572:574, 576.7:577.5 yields -0.015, 29.1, 29.6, 29.4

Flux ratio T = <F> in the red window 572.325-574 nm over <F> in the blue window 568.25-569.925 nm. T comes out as 1.21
